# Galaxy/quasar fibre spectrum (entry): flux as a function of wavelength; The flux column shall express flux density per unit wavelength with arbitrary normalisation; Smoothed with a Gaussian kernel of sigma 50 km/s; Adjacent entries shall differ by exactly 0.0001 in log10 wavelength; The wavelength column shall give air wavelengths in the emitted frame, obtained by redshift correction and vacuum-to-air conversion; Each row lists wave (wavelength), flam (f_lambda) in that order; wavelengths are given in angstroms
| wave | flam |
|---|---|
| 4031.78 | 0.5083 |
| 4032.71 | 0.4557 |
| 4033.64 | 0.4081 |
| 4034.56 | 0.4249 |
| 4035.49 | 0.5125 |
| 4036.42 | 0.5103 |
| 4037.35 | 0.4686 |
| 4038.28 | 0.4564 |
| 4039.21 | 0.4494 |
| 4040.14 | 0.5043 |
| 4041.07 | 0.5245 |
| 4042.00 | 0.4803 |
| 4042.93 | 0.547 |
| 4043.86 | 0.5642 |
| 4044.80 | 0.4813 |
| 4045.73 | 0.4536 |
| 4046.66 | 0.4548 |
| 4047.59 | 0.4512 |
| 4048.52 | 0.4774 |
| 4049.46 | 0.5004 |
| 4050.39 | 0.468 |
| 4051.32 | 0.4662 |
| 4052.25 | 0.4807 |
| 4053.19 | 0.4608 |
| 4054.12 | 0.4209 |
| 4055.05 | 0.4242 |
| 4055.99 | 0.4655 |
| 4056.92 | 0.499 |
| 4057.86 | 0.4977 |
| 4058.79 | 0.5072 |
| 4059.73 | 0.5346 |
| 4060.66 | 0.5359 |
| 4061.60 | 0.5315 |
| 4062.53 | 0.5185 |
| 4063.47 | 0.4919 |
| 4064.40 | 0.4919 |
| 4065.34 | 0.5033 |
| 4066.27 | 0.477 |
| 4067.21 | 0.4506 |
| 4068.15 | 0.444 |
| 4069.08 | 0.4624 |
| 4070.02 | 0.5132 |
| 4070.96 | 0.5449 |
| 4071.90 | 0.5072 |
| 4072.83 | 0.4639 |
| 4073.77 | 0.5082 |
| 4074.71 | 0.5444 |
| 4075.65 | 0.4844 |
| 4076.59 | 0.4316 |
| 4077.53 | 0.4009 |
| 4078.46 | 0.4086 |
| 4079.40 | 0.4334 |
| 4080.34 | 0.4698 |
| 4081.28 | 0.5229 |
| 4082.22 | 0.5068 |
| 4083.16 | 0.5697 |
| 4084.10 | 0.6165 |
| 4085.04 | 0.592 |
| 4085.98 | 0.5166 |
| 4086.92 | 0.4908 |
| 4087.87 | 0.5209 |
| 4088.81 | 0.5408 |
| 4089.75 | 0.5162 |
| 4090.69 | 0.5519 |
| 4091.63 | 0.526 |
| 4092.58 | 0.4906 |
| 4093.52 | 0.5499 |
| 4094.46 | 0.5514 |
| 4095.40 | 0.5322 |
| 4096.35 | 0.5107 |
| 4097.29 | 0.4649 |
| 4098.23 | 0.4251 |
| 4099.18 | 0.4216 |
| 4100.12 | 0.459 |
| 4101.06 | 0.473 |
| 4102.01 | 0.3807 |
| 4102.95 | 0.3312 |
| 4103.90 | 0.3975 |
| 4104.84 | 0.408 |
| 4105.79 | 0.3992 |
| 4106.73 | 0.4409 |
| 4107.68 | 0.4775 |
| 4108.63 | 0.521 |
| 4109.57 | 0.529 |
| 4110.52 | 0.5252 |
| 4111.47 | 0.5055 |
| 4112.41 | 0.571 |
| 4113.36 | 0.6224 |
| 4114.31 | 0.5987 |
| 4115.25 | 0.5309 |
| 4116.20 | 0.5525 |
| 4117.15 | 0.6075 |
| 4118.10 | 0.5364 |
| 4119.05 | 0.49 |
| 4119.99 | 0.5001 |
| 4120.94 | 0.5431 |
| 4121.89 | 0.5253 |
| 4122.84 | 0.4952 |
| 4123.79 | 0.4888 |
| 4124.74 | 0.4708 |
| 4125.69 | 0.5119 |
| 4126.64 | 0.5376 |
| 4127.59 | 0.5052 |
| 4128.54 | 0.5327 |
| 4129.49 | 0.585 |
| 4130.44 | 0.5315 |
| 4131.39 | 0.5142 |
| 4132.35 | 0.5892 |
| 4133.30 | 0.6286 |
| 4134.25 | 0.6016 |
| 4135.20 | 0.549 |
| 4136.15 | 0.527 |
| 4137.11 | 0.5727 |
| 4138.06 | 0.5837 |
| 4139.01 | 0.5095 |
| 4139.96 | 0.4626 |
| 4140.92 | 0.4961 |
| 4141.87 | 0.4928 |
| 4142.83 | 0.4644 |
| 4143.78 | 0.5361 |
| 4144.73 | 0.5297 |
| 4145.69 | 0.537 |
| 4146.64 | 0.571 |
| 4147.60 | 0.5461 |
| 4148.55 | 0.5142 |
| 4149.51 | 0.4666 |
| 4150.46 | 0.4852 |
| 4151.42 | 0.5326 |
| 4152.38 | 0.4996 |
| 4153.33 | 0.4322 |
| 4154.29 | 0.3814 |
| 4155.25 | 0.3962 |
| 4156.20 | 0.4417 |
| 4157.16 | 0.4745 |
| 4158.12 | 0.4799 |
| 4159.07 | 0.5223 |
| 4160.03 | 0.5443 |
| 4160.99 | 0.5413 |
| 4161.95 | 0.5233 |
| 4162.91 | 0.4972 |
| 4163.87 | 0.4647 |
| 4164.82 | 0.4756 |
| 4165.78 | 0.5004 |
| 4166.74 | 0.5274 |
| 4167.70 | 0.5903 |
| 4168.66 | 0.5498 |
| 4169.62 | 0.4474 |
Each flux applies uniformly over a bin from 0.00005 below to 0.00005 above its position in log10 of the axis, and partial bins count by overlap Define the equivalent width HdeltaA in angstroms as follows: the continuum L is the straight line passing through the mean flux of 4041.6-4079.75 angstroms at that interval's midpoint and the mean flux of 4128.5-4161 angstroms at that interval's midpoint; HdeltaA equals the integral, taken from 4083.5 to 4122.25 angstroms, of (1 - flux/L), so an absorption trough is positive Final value -0.5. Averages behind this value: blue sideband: 0.483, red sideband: 0.516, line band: 0.506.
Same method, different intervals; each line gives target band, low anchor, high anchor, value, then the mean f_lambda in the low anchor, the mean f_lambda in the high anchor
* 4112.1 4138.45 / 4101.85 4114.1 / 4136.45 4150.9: -2.7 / 0.475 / 0.518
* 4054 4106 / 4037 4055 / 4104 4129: 0.9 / 0.478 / 0.515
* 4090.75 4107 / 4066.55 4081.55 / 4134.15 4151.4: 1.1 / 0.474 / 0.523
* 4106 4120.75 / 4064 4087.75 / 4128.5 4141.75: -0.1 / 0.495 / 0.548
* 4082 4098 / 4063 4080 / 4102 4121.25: -1.4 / 0.476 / 0.501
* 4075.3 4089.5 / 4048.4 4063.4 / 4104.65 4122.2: 0.1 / 0.487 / 0.522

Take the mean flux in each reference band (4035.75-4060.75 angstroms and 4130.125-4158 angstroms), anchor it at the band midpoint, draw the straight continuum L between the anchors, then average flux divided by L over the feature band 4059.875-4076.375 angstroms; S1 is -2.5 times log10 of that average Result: -0.02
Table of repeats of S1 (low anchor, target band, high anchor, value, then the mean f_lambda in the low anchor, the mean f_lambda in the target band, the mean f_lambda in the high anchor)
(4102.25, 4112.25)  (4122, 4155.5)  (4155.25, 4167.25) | -0.08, 0.456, 0.517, 0.496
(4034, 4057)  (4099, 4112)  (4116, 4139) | 0.17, 0.477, 0.449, 0.54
